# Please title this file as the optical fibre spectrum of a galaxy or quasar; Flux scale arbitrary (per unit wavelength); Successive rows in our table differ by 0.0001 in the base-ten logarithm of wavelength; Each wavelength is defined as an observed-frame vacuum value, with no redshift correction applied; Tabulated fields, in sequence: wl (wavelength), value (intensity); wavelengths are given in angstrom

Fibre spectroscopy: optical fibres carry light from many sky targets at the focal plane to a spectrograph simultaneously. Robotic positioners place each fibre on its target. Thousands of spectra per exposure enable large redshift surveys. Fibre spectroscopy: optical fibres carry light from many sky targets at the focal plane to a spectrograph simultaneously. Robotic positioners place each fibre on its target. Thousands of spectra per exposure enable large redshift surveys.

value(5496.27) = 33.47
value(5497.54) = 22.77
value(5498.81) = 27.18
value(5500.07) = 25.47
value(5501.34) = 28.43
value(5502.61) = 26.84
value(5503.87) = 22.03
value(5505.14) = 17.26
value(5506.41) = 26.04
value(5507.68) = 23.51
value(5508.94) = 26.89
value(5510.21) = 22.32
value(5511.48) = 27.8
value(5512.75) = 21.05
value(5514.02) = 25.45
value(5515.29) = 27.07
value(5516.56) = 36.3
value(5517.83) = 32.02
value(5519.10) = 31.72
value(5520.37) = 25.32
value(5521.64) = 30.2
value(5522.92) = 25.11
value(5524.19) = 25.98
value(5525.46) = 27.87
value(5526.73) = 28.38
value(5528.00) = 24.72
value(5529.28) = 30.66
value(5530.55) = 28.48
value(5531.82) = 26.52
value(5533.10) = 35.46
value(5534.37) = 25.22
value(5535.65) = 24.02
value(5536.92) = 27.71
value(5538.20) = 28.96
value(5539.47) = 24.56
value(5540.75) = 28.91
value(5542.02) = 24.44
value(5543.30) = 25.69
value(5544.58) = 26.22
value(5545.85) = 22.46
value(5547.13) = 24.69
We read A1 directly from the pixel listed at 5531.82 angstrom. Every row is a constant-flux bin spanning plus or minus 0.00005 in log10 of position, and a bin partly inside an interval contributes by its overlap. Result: 26.52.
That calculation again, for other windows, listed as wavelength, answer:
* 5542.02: 24.44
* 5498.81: 27.18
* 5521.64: 30.2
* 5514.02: 25.45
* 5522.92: 25.11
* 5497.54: 22.77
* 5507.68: 23.51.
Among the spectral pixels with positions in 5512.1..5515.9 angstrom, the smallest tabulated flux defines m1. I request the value 21.05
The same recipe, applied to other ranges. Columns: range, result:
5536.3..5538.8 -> 27.71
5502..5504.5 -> 22.03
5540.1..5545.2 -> 24.44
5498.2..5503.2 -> 25.47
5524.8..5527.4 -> 27.87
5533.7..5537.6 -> 24.02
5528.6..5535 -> 25.22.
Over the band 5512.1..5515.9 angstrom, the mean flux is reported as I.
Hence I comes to 24.5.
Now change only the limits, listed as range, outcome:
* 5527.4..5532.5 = 27.6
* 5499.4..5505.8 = 24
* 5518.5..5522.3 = 29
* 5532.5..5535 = 30.3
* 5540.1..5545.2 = 26.3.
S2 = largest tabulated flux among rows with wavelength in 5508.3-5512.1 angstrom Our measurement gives 27.8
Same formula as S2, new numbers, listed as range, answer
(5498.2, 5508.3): 28.43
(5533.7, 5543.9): 28.96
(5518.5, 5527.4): 31.72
